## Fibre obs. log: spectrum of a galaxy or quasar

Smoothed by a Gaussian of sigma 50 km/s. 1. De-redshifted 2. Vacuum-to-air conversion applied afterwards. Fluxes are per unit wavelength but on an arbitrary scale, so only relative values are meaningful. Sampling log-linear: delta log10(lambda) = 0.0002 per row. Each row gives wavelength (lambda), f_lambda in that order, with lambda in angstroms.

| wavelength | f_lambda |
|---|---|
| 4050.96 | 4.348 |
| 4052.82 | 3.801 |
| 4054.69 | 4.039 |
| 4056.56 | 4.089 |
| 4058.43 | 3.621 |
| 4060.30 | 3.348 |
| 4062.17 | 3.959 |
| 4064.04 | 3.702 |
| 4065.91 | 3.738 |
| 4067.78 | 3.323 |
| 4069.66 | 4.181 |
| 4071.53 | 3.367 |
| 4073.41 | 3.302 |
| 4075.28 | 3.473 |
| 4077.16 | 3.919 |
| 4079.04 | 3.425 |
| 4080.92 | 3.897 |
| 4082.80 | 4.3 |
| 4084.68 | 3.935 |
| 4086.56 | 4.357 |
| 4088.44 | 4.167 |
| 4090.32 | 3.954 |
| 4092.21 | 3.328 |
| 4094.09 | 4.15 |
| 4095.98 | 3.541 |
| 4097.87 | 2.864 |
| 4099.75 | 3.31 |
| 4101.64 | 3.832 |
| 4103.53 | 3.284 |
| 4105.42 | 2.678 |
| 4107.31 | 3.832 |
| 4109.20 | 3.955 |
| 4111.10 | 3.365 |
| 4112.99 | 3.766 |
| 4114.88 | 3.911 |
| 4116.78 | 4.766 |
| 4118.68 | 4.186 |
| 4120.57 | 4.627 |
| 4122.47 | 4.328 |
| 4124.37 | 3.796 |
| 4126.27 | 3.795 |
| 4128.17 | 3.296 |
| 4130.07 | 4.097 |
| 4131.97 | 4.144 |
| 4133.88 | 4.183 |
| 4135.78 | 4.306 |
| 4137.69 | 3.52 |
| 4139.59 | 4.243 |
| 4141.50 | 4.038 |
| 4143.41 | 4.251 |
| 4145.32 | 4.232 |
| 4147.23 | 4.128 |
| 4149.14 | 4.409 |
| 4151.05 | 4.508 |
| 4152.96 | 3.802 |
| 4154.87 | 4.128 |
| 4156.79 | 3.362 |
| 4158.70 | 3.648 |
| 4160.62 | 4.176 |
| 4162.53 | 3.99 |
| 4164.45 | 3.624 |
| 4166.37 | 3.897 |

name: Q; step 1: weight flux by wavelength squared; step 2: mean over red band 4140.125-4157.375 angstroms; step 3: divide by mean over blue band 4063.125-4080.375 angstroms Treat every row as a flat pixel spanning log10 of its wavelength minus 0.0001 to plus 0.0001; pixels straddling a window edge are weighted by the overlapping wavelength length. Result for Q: 1.2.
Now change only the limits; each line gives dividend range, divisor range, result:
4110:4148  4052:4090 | 1.10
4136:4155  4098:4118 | 1.15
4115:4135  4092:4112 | 1.20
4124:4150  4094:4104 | 1.19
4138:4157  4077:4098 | 1.10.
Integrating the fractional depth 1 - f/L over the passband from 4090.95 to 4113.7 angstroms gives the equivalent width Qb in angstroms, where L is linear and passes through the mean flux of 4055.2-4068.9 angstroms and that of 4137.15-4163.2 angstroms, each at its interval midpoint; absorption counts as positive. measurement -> 2.1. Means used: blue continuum 3.7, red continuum 4.04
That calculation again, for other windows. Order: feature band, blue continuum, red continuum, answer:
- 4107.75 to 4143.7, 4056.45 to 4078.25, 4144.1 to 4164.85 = -1.2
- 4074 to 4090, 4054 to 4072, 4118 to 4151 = -0.3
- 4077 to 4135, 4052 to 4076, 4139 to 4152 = 2.1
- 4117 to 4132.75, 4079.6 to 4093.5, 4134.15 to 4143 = -0.1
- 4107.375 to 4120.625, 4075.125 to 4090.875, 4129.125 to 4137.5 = 0.1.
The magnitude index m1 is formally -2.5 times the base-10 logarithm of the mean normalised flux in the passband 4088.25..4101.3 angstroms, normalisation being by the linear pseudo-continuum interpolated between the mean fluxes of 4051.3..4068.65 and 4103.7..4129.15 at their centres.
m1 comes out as 0.06 mag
